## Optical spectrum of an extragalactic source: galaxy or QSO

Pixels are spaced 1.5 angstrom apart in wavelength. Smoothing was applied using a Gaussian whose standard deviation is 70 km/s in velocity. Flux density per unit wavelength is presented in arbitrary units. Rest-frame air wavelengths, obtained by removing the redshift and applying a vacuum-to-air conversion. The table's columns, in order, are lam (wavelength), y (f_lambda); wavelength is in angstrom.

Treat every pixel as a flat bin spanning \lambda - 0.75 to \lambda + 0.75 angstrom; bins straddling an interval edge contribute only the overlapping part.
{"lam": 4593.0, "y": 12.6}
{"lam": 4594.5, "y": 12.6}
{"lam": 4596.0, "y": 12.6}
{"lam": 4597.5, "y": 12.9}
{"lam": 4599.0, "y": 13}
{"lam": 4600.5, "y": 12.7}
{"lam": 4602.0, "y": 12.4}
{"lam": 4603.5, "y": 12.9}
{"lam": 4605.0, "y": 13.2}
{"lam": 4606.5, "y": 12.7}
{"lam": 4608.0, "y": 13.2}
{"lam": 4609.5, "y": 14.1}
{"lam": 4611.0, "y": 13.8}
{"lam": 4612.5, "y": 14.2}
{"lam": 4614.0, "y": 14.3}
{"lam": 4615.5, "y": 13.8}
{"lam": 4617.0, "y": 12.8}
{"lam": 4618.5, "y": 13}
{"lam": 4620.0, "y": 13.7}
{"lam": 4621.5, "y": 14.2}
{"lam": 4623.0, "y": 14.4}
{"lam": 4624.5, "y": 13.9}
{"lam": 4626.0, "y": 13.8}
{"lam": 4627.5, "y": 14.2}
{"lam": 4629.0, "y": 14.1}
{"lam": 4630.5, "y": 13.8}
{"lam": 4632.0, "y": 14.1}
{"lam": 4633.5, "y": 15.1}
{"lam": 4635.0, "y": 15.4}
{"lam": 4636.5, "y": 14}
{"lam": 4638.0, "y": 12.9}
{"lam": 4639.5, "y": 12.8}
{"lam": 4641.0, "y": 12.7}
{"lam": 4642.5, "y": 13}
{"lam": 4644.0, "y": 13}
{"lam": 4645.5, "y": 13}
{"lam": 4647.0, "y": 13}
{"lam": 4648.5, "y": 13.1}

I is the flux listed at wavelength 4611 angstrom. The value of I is 13.8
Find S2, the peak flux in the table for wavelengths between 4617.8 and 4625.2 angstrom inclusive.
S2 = 14.4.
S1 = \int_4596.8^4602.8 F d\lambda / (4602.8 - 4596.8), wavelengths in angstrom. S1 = 12.8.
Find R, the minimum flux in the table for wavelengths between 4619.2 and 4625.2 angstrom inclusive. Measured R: 13.7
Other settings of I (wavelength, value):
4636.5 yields 14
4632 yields 14.1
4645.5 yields 13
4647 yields 13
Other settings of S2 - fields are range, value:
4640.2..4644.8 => 13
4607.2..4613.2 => 14.2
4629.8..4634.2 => 15.1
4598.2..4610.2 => 14.1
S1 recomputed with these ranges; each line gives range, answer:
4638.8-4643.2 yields 12.8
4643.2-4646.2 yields 13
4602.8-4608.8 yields 13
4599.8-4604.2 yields 12.7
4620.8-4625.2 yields 14.2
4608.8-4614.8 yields 14.1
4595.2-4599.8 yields 12.8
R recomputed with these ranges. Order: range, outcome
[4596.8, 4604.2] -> 12.4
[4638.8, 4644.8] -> 12.7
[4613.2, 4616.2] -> 13.8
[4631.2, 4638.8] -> 12.9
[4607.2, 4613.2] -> 13.2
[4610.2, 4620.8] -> 12.8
